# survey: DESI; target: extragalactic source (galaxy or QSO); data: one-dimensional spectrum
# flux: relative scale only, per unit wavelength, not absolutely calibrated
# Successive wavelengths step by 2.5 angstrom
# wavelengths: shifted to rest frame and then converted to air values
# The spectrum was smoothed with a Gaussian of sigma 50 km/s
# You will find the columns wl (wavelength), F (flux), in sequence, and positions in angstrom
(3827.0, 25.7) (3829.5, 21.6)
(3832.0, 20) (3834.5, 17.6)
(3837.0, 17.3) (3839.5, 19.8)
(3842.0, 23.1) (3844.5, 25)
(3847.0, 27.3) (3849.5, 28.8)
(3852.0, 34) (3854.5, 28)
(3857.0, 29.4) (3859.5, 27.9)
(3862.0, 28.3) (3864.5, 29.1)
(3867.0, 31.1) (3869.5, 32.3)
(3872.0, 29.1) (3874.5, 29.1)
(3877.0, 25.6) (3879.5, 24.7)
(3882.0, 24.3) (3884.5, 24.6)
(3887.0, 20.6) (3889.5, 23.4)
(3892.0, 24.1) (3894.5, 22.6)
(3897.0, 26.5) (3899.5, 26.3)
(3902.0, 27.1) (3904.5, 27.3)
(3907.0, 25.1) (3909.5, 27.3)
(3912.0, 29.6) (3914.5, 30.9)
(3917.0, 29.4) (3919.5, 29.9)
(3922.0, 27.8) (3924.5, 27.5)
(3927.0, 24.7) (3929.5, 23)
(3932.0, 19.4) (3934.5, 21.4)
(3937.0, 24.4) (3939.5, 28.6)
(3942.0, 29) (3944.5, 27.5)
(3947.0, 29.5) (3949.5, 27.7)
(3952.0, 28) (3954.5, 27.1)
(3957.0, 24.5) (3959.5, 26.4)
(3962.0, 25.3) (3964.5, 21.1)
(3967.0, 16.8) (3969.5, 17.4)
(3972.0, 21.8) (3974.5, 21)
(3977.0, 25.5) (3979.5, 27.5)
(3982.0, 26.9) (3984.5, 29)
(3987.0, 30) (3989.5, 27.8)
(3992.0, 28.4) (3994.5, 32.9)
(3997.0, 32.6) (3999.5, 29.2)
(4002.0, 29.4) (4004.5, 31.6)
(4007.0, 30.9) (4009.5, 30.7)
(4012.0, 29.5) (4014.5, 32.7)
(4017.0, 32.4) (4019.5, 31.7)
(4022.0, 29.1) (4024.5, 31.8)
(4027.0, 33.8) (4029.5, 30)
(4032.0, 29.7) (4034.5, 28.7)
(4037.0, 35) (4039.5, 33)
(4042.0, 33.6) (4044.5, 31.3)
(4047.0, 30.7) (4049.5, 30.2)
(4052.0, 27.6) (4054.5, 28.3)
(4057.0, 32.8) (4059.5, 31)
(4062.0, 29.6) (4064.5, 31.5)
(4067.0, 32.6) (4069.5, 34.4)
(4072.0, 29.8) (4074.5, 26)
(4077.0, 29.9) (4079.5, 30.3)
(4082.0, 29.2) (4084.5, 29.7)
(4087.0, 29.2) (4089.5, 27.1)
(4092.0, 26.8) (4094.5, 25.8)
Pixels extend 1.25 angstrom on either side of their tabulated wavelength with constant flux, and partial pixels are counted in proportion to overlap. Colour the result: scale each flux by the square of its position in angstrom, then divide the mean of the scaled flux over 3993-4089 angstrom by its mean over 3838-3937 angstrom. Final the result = 1.26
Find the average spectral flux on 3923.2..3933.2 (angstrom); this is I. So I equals 23.7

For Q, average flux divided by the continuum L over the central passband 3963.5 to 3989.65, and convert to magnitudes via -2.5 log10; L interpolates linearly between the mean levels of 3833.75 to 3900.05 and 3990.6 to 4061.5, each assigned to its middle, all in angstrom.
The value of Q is 0.23 mag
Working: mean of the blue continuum 26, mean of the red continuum 31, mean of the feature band 23.9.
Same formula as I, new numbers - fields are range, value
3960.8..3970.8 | 20.1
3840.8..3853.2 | 27.6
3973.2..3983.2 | 25.2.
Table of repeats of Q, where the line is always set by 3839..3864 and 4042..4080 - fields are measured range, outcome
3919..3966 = 0.117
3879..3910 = 0.132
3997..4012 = -0.029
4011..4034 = -0.042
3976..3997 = 0.024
